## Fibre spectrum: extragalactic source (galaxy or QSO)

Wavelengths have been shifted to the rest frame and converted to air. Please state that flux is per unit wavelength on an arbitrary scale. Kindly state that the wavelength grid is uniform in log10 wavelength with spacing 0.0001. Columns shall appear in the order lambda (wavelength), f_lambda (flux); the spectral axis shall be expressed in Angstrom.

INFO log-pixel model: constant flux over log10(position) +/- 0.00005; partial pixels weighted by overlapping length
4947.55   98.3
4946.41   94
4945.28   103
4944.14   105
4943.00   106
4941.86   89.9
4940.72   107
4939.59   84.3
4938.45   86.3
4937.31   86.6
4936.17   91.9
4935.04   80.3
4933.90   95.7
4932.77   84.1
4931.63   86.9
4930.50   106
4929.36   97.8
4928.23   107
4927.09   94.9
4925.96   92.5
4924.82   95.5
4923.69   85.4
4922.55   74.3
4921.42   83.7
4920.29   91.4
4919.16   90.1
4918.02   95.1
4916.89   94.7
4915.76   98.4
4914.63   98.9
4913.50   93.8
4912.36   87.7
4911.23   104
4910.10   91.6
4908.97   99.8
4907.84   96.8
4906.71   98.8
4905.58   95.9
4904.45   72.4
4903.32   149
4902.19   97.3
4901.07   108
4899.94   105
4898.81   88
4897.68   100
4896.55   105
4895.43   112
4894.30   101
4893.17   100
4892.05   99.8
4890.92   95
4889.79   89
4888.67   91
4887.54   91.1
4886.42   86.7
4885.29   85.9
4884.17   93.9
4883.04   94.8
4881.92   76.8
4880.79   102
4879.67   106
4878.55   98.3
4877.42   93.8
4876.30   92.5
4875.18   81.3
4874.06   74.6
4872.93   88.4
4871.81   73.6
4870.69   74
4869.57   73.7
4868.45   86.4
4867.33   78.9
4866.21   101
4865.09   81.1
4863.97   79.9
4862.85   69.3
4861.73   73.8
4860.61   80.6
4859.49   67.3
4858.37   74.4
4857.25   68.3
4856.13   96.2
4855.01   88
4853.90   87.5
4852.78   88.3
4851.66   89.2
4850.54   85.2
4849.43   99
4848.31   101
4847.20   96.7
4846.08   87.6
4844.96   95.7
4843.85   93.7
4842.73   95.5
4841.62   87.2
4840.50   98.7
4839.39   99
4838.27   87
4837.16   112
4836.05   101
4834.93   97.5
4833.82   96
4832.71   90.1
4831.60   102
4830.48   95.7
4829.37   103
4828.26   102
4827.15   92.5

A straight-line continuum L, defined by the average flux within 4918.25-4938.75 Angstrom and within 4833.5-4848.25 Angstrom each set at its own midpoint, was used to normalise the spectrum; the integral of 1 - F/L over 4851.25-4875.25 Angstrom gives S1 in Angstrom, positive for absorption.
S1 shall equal 3.57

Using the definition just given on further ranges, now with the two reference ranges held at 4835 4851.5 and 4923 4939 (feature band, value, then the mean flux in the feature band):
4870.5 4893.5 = 1.0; 90.1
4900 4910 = -0.9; 102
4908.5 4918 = -0.3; 96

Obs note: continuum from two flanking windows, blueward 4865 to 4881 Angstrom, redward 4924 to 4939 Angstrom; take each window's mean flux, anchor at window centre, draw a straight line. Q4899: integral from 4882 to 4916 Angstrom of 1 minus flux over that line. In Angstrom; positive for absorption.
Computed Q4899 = -3.0 Angstrom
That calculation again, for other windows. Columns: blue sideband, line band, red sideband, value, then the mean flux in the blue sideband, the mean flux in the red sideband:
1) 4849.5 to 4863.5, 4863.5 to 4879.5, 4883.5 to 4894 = 0.4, 81.3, 92.7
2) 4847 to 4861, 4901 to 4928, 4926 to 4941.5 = -1.2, 86.1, 93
